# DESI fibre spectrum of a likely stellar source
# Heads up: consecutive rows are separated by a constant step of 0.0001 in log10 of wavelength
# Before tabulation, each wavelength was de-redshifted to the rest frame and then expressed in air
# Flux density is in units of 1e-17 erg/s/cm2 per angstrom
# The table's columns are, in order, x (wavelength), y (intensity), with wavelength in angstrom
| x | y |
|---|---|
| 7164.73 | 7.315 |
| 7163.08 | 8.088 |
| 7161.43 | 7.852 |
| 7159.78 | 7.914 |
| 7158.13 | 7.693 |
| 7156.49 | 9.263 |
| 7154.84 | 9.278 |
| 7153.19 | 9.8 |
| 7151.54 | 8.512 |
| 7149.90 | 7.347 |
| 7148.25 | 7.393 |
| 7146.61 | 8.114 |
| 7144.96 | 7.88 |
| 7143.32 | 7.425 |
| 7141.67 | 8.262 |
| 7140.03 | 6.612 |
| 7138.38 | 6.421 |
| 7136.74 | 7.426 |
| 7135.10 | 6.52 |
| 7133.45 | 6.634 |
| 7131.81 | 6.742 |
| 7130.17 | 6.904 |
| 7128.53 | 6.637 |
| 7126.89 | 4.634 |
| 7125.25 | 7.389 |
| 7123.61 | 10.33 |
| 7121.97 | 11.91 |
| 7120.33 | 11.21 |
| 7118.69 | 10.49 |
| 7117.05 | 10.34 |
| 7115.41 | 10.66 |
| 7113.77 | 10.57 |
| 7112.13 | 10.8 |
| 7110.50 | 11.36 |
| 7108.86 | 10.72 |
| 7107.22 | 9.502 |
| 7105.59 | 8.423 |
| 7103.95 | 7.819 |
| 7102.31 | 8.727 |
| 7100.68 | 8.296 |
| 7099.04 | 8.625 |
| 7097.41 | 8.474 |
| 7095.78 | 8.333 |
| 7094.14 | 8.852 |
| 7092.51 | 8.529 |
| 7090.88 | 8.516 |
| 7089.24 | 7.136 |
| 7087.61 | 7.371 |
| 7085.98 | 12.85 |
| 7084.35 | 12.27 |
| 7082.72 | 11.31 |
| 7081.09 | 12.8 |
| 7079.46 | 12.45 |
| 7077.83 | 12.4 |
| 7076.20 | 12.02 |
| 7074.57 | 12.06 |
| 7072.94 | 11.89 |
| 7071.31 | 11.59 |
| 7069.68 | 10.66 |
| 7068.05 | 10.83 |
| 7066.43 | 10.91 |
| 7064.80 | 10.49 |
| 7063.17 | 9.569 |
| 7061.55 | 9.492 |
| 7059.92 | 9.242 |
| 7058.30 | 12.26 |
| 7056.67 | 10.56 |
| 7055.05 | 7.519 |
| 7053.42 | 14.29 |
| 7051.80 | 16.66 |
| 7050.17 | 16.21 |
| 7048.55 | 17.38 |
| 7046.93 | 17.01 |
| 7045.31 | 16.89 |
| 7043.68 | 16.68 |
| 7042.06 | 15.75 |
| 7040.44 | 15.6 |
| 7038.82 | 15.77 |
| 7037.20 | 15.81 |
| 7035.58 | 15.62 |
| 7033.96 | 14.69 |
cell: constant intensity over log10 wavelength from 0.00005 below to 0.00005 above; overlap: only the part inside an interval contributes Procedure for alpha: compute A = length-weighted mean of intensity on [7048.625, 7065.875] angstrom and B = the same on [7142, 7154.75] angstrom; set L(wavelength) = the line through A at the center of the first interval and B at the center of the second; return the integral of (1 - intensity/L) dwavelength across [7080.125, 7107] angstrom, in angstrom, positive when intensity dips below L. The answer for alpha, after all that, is 2.88 angstrom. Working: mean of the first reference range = 11.9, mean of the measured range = 9.29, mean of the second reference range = 8.14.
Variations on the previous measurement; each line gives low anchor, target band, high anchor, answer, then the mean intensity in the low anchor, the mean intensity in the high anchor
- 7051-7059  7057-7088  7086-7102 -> -2.3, 12.2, 8.48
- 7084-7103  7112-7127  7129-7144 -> -4.4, 8.92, 6.98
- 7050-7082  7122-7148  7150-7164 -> 5.3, 11.6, 8.48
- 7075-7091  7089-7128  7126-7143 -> -2.2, 11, 6.7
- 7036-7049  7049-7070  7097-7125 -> 4.6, 16.3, 9.87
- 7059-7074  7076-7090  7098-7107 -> -2.2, 10.6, 8.46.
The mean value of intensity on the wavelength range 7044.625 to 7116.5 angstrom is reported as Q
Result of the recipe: 11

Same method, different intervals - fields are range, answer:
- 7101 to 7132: 9.25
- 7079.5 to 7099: 9.75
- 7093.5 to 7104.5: 8.45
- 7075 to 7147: 9.12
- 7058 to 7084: 11.2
